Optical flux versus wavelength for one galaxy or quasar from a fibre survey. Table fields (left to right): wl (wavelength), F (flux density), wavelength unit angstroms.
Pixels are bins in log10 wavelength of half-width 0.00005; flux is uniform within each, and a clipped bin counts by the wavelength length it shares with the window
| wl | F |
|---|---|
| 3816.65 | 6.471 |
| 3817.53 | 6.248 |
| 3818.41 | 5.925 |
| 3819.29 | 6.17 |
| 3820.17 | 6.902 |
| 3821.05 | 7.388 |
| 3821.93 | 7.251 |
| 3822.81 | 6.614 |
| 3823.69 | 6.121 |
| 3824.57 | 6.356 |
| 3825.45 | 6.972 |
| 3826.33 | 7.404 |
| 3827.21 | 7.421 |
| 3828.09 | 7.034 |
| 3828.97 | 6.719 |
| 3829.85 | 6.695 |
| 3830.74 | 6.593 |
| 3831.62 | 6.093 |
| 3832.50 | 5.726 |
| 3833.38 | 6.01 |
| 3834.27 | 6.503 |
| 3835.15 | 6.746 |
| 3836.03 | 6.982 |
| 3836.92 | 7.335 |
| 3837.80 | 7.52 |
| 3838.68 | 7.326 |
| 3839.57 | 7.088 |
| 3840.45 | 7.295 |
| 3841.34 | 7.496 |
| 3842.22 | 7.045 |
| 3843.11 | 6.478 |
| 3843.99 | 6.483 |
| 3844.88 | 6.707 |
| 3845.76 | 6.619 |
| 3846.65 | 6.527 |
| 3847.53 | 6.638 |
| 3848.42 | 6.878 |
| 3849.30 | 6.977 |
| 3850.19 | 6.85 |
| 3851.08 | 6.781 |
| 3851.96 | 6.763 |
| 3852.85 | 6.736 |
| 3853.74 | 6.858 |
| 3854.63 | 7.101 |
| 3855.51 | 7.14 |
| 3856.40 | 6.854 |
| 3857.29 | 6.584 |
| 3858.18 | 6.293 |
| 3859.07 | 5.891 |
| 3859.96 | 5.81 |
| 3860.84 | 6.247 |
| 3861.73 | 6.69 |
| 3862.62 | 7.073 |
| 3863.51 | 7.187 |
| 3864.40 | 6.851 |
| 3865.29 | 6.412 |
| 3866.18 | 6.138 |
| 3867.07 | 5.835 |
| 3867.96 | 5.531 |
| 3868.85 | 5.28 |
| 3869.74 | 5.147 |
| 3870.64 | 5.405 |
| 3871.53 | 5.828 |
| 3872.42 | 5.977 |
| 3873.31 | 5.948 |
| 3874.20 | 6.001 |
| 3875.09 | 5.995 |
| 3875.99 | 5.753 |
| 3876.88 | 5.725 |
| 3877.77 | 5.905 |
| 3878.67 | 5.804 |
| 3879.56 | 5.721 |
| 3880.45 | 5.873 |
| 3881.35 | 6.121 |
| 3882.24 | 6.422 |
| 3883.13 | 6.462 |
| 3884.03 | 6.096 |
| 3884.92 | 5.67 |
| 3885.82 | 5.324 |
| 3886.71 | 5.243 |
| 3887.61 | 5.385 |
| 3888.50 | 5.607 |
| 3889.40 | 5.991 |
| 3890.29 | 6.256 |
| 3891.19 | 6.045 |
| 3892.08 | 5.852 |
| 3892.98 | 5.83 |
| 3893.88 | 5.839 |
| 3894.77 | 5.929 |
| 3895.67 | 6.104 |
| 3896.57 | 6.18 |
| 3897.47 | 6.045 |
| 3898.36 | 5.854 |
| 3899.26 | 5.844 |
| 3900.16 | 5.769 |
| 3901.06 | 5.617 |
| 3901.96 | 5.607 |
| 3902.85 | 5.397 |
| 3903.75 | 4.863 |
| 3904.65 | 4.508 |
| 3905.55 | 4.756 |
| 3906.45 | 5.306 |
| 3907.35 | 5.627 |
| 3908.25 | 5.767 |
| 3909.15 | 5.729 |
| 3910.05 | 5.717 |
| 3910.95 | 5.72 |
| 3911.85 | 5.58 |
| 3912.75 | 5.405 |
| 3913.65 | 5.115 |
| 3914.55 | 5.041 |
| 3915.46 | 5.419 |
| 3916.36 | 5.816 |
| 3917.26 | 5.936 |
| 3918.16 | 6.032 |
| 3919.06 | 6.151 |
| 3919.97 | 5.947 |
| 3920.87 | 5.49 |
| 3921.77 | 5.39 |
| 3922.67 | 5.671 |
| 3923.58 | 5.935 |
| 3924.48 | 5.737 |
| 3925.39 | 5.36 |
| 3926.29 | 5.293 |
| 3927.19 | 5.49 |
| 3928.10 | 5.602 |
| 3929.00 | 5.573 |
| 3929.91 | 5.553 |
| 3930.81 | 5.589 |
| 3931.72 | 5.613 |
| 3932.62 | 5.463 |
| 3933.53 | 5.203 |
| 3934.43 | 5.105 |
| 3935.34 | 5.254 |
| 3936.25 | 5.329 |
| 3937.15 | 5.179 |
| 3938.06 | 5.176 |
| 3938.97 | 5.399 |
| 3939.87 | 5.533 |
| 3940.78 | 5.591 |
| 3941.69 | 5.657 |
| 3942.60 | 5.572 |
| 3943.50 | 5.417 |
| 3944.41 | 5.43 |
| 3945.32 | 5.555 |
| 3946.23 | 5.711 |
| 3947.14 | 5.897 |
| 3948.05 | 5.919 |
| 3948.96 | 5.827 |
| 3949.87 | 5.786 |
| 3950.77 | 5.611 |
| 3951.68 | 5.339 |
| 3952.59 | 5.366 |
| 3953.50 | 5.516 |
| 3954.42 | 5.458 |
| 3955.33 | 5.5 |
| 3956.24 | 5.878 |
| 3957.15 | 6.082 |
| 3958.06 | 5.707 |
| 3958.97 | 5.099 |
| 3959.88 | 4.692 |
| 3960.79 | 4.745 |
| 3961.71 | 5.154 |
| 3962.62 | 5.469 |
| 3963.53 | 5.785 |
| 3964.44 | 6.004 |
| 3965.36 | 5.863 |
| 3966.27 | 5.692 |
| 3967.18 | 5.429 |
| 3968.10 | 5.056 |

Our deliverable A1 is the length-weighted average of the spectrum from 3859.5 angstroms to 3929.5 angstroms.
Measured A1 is 5.78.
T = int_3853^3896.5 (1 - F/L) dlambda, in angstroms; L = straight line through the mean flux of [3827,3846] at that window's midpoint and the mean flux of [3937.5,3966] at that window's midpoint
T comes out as 2.20 angstroms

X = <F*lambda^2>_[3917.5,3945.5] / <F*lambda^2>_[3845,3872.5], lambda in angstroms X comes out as 0.9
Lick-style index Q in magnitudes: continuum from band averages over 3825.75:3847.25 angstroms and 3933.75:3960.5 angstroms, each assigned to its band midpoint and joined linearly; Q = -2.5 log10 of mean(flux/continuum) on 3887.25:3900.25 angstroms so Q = 0.04 mag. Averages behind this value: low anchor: 6.83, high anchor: 5.5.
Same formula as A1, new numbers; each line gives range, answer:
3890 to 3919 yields 5.64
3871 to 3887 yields 5.89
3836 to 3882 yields 6.44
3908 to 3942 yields 5.54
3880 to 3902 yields 5.88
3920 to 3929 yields 5.58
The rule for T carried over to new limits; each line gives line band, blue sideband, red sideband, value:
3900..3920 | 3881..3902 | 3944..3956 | 1.02 angstroms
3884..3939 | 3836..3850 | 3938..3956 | 4.19 angstroms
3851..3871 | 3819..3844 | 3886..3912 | -0.16 angstroms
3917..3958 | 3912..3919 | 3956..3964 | -0.70 angstroms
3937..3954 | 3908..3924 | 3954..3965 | -0.09 angstroms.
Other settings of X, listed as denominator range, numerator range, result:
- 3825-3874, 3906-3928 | 0.88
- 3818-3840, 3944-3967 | 0.88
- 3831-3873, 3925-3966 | 0.88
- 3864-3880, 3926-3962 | 0.97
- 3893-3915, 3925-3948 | 1.00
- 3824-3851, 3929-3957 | 0.86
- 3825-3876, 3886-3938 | 0.88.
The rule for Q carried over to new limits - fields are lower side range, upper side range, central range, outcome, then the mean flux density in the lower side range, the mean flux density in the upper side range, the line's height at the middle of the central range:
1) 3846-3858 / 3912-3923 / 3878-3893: 0.060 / 6.81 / 5.62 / 6.2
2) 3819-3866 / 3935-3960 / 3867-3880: 0.121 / 6.76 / 5.53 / 6.4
